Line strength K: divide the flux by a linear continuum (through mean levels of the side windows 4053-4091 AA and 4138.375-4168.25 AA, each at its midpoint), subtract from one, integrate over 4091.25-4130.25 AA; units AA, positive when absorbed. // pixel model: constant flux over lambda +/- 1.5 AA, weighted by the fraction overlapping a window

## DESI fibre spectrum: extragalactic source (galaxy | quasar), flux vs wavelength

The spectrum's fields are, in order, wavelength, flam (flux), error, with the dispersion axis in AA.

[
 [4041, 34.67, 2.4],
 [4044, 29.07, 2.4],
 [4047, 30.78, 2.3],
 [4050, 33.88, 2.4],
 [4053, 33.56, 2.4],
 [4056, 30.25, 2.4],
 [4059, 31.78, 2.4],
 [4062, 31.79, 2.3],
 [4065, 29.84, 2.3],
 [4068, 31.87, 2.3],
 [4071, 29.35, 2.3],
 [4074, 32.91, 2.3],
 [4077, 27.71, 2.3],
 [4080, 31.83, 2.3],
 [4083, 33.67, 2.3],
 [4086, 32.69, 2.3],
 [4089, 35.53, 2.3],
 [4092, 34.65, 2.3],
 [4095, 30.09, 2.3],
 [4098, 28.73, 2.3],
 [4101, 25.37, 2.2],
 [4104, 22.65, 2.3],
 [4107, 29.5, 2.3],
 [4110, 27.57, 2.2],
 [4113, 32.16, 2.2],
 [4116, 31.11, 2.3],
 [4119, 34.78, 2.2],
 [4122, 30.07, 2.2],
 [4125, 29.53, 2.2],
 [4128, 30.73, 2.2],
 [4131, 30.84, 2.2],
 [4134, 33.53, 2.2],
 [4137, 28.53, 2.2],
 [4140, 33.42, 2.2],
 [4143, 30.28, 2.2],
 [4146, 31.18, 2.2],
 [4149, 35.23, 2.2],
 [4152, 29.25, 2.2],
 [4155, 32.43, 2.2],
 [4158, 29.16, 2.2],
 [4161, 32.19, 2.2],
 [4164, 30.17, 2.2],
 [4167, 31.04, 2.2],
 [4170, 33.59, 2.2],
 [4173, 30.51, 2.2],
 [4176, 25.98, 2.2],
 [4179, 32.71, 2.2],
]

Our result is 2.3 AA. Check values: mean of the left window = 31.7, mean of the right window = 31.4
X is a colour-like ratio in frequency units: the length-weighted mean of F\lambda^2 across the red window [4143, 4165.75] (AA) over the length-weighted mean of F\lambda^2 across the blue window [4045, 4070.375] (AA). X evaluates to 1.04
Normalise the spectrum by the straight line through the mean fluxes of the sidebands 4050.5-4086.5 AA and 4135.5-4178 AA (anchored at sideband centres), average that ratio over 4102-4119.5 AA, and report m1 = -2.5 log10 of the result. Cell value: 0.07 mag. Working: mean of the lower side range 31.5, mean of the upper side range 30.9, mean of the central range 29.2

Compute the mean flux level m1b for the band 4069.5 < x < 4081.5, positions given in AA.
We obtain 30.4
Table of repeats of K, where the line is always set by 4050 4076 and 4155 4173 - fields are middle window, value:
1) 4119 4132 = 0.2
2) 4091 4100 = 0.2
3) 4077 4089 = -0.4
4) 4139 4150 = -0.4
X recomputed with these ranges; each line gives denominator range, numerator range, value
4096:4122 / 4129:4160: 1.10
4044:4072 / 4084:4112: 0.97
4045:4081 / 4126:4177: 1.04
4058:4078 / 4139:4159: 1.07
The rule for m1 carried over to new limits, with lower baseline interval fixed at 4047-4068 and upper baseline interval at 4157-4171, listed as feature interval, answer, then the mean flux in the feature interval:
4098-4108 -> 0.21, 26.1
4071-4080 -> 0.04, 30.4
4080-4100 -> -0.02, 32.3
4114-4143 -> 0.00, 31.3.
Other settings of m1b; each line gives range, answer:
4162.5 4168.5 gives 30.6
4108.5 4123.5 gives 31.1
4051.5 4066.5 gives 31.4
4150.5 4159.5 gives 30.3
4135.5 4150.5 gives 31.7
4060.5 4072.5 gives 30.7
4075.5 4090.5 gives 32.3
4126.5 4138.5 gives 30.9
